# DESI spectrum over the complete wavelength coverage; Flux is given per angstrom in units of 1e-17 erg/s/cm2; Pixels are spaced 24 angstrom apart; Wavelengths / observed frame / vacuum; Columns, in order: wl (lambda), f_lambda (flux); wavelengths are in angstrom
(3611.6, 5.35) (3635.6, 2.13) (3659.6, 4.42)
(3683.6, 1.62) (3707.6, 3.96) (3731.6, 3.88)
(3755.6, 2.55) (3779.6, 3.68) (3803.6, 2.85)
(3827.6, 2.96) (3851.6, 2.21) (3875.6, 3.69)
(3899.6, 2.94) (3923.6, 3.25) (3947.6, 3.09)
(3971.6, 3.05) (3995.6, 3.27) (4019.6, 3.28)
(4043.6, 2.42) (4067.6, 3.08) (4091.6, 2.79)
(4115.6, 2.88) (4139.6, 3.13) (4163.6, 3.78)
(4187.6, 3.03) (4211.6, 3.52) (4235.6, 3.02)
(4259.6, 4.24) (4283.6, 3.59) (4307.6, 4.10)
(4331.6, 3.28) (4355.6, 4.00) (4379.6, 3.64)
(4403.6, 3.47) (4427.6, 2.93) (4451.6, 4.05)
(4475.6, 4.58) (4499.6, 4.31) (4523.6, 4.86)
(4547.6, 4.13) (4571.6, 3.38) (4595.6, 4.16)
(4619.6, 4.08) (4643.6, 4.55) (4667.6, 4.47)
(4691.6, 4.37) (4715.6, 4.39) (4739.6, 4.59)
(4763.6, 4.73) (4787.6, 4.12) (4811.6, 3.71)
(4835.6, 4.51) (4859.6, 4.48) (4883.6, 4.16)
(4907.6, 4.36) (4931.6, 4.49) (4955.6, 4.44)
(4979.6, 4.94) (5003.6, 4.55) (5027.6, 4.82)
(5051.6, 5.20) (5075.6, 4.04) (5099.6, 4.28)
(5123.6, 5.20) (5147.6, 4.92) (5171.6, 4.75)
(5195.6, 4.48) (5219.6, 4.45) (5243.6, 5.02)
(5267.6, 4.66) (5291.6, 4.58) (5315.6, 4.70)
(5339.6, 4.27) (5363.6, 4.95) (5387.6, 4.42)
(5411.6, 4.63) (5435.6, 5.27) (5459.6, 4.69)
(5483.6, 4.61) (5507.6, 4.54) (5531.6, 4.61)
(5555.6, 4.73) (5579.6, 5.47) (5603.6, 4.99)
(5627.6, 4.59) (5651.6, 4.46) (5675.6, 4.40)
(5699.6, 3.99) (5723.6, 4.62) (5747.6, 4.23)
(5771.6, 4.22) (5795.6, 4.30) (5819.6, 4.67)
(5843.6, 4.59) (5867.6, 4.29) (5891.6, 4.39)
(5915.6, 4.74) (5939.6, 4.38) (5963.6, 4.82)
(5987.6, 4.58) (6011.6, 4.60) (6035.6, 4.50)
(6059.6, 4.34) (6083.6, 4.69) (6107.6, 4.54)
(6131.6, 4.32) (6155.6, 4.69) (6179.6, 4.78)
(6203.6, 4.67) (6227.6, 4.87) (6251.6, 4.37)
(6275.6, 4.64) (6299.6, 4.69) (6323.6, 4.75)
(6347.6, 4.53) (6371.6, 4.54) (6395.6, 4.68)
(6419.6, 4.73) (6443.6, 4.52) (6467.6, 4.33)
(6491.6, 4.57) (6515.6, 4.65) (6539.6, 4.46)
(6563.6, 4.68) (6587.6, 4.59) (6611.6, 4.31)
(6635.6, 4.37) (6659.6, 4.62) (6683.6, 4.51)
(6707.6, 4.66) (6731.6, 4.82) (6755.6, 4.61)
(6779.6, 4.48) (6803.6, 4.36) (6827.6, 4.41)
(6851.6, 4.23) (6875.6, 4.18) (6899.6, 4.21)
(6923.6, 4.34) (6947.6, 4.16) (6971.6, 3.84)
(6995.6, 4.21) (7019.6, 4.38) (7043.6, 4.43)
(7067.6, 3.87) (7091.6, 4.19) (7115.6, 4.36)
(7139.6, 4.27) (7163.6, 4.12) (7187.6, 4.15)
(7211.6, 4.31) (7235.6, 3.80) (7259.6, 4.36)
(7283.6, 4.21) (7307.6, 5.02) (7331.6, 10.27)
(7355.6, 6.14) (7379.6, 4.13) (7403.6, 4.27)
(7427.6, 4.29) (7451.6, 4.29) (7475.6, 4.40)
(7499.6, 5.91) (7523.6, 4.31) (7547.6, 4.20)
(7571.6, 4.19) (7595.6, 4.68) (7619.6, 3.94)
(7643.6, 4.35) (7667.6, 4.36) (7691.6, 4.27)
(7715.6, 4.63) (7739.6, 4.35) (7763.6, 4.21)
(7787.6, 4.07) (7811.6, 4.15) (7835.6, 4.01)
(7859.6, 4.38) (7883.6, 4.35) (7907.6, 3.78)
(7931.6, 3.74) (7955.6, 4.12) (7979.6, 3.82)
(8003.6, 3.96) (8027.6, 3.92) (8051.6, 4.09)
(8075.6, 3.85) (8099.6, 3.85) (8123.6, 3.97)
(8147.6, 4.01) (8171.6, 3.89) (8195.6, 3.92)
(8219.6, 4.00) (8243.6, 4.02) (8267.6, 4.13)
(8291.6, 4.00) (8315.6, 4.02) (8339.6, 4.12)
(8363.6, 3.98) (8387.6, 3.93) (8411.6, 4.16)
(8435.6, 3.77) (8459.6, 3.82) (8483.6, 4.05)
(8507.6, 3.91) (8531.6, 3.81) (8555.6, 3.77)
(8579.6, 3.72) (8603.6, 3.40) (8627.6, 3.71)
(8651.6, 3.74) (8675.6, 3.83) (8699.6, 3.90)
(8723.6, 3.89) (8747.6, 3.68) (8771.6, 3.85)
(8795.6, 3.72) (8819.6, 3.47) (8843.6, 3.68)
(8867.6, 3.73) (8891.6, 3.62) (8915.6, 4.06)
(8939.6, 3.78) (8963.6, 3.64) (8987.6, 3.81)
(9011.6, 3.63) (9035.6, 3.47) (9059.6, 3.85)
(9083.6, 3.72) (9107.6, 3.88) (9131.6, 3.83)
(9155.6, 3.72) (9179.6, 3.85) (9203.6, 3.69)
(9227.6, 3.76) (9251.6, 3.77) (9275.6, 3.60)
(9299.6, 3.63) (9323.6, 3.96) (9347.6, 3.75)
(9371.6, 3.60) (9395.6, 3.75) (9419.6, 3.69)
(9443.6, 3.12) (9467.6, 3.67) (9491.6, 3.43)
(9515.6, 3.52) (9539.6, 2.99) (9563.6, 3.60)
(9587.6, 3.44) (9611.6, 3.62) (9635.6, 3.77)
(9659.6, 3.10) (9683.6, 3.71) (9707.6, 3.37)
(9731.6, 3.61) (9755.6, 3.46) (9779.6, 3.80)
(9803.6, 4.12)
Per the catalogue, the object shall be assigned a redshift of 0.115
